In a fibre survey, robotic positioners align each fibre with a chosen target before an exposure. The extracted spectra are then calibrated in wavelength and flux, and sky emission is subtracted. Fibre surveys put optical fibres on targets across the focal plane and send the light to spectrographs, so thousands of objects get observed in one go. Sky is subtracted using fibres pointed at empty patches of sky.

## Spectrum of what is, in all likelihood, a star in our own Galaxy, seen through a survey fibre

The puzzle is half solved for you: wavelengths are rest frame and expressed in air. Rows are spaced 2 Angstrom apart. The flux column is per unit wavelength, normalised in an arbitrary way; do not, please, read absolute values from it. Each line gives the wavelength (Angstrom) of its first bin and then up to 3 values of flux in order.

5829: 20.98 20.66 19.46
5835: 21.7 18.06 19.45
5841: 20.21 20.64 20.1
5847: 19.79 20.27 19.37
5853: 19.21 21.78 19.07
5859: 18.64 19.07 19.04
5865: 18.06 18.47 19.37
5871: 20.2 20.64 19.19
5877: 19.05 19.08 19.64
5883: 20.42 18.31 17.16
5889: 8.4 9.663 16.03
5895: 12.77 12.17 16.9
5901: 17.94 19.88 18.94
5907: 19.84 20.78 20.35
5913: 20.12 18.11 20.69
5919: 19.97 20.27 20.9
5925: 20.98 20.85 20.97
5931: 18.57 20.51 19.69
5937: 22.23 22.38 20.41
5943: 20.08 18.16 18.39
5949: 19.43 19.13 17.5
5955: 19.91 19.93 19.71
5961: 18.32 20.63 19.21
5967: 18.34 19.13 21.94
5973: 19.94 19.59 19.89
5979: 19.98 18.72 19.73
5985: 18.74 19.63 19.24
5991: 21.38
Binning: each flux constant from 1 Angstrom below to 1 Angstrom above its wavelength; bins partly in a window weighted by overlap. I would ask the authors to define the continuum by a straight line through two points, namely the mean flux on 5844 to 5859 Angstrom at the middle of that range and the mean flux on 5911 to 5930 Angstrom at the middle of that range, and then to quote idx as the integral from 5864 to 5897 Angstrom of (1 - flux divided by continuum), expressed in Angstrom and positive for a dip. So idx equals 4.8 Angstrom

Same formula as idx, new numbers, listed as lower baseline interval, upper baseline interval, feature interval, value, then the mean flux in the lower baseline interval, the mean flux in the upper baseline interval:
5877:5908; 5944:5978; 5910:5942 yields -4.5 Angstrom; 16.6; 19.4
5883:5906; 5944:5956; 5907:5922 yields -3.0 Angstrom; 15.5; 18.8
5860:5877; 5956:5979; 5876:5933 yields 3.5 Angstrom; 19.2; 19.7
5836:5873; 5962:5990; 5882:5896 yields 3.5 Angstrom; 19.5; 19.6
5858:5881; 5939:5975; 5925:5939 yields -0.9 Angstrom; 19.2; 19.5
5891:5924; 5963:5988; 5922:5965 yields -2.2 Angstrom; 18.2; 19.6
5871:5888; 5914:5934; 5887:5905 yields 4.6 Angstrom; 19.2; 20.2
